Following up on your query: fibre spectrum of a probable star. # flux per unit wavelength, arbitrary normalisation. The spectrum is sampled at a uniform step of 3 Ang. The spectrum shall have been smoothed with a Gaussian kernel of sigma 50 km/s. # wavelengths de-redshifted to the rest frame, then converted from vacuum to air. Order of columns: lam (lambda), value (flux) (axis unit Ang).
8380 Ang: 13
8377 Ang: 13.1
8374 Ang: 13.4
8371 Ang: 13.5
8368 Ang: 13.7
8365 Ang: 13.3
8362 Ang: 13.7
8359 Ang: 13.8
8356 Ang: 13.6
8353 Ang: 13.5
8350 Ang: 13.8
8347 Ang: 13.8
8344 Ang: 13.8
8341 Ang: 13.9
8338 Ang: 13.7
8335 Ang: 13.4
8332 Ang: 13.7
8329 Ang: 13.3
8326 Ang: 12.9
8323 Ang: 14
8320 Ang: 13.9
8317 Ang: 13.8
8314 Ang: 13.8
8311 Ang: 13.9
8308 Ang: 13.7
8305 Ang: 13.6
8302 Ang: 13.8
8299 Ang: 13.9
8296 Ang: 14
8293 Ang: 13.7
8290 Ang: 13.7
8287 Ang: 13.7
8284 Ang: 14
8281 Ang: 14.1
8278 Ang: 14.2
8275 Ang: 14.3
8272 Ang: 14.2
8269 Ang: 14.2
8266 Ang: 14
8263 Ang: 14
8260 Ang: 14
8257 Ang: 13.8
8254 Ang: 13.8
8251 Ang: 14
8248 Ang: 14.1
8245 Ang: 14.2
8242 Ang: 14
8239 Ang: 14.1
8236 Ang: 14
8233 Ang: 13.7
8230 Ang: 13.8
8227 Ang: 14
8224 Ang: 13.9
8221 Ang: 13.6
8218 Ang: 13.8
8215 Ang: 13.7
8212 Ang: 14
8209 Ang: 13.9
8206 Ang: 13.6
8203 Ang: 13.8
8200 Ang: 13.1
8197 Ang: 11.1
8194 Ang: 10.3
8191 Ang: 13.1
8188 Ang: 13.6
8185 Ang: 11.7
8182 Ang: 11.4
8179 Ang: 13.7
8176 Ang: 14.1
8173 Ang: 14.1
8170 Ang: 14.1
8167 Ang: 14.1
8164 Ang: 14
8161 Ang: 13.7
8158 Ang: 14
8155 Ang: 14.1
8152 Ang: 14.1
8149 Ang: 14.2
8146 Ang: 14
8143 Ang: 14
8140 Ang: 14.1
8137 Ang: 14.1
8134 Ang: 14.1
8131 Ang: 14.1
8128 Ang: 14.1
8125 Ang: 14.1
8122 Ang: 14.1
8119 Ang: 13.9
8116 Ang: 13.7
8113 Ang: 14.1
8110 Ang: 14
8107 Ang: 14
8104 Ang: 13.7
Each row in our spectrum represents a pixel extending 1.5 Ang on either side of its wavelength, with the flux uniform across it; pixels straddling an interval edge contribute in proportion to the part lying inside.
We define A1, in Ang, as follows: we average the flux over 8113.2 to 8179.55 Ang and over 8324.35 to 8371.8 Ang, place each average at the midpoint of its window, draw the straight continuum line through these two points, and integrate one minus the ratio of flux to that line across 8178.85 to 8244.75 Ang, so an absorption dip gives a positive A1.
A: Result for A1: 2.9 Ang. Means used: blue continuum 14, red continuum 13.6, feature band 13.3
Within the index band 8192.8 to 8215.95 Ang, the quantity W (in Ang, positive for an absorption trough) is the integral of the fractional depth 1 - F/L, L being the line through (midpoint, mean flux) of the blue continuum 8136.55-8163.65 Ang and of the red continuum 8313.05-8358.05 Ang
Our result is 1.6 Ang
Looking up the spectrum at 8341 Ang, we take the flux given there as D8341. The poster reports 13.9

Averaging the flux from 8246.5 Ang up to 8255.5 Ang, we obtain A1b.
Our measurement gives 14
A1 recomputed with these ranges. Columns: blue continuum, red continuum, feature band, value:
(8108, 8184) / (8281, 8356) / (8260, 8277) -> -0.4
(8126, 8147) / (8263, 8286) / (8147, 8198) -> 2.9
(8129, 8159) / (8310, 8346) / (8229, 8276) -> -0.6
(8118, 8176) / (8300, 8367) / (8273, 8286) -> -0.3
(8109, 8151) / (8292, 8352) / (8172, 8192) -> 1.3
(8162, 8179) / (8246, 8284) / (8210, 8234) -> 0.4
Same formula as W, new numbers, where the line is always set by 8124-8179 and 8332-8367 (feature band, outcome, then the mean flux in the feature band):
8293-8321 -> -0.1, 13.8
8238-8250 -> -0.2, 14.1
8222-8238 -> 0.0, 13.9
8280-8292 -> -0.1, 13.9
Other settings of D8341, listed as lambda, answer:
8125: 14.1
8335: 13.4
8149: 14.2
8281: 14.1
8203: 13.8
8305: 13.6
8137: 14.1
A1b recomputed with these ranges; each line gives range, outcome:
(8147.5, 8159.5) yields 14.1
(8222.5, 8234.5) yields 13.8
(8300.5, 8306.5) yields 13.7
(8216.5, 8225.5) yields 13.8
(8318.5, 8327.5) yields 13.6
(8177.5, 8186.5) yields 12.3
